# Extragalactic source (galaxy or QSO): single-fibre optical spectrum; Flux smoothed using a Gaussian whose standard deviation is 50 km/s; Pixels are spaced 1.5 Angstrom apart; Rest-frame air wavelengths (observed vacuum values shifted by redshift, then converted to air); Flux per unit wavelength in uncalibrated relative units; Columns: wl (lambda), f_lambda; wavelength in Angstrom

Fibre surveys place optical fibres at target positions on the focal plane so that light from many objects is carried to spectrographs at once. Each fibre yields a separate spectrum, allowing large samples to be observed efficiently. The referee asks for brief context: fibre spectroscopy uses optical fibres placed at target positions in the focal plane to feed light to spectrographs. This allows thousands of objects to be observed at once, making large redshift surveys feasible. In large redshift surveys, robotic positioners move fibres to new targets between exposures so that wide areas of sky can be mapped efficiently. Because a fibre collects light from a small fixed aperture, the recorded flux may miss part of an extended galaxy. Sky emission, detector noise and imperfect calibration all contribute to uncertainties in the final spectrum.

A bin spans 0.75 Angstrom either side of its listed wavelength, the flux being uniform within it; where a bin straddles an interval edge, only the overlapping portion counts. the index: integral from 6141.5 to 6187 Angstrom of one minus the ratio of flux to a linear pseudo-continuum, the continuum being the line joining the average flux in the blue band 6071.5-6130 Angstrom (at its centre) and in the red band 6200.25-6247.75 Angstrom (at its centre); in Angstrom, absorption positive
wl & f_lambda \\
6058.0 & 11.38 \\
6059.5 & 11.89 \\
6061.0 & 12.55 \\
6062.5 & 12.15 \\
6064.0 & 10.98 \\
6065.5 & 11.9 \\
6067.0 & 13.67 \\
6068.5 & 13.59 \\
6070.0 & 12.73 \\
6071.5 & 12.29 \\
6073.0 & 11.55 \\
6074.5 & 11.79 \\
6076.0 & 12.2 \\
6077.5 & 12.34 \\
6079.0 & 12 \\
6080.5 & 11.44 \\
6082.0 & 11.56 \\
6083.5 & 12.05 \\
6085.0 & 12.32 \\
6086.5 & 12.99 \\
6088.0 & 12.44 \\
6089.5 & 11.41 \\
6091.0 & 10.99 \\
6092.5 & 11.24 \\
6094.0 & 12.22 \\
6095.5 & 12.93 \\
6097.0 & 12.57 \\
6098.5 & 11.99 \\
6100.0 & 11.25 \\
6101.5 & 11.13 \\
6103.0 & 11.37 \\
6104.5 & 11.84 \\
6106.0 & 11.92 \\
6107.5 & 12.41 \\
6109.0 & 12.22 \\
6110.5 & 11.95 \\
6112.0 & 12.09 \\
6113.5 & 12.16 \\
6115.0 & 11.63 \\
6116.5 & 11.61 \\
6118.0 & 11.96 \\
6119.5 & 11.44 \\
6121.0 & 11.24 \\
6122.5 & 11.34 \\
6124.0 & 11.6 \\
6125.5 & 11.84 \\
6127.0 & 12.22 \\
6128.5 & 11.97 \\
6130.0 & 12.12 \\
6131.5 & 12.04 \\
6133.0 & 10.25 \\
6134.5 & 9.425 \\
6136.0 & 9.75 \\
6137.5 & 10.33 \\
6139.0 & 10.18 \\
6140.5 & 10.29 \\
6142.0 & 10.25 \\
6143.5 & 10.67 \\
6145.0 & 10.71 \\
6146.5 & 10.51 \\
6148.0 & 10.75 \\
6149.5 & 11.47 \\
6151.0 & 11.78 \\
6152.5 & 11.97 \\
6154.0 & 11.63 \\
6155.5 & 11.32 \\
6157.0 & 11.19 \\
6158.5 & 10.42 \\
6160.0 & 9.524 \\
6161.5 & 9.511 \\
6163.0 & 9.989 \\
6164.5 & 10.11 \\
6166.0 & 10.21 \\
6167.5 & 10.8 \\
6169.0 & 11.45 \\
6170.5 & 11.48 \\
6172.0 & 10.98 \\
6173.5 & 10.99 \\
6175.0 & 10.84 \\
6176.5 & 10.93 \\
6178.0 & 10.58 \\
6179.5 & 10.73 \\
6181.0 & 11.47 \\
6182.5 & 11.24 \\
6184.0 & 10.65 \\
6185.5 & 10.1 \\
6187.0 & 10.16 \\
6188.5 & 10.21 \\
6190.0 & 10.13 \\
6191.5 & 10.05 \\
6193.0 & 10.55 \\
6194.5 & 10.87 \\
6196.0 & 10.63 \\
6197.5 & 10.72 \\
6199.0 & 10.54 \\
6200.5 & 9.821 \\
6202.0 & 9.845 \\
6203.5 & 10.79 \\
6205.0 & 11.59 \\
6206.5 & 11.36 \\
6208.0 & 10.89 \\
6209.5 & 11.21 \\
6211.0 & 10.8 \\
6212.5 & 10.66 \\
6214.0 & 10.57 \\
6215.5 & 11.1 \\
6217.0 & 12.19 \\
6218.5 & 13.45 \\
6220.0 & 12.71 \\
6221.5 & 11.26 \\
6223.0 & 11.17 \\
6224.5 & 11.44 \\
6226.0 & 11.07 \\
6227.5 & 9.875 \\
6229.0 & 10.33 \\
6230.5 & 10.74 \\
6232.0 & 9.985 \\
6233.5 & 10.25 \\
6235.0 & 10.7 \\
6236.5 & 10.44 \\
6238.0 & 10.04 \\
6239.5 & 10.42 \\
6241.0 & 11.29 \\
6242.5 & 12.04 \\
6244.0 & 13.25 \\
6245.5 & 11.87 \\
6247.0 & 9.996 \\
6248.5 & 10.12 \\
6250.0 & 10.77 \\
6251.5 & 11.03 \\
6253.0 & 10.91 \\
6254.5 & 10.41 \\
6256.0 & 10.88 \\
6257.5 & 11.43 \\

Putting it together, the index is 2.6 Angstrom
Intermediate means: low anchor 11.9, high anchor 11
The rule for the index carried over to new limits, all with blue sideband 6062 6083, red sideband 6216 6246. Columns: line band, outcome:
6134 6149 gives 1.8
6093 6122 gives 0.2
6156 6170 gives 1.5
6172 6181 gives 0.5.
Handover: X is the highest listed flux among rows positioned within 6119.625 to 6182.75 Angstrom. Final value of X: 12.22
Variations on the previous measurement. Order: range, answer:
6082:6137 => 12.99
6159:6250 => 13.45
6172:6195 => 11.47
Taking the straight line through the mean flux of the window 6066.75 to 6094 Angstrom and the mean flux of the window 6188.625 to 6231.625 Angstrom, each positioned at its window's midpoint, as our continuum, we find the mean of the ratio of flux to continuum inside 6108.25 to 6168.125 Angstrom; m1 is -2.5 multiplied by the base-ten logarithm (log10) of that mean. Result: 0.05 mag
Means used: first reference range 12.1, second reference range 10.9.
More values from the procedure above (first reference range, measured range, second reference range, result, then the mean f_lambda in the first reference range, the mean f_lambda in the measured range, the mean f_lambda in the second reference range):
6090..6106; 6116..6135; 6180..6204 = -0.010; 11.8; 11.5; 10.5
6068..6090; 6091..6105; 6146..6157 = 0.015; 12.2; 11.8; 11.4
